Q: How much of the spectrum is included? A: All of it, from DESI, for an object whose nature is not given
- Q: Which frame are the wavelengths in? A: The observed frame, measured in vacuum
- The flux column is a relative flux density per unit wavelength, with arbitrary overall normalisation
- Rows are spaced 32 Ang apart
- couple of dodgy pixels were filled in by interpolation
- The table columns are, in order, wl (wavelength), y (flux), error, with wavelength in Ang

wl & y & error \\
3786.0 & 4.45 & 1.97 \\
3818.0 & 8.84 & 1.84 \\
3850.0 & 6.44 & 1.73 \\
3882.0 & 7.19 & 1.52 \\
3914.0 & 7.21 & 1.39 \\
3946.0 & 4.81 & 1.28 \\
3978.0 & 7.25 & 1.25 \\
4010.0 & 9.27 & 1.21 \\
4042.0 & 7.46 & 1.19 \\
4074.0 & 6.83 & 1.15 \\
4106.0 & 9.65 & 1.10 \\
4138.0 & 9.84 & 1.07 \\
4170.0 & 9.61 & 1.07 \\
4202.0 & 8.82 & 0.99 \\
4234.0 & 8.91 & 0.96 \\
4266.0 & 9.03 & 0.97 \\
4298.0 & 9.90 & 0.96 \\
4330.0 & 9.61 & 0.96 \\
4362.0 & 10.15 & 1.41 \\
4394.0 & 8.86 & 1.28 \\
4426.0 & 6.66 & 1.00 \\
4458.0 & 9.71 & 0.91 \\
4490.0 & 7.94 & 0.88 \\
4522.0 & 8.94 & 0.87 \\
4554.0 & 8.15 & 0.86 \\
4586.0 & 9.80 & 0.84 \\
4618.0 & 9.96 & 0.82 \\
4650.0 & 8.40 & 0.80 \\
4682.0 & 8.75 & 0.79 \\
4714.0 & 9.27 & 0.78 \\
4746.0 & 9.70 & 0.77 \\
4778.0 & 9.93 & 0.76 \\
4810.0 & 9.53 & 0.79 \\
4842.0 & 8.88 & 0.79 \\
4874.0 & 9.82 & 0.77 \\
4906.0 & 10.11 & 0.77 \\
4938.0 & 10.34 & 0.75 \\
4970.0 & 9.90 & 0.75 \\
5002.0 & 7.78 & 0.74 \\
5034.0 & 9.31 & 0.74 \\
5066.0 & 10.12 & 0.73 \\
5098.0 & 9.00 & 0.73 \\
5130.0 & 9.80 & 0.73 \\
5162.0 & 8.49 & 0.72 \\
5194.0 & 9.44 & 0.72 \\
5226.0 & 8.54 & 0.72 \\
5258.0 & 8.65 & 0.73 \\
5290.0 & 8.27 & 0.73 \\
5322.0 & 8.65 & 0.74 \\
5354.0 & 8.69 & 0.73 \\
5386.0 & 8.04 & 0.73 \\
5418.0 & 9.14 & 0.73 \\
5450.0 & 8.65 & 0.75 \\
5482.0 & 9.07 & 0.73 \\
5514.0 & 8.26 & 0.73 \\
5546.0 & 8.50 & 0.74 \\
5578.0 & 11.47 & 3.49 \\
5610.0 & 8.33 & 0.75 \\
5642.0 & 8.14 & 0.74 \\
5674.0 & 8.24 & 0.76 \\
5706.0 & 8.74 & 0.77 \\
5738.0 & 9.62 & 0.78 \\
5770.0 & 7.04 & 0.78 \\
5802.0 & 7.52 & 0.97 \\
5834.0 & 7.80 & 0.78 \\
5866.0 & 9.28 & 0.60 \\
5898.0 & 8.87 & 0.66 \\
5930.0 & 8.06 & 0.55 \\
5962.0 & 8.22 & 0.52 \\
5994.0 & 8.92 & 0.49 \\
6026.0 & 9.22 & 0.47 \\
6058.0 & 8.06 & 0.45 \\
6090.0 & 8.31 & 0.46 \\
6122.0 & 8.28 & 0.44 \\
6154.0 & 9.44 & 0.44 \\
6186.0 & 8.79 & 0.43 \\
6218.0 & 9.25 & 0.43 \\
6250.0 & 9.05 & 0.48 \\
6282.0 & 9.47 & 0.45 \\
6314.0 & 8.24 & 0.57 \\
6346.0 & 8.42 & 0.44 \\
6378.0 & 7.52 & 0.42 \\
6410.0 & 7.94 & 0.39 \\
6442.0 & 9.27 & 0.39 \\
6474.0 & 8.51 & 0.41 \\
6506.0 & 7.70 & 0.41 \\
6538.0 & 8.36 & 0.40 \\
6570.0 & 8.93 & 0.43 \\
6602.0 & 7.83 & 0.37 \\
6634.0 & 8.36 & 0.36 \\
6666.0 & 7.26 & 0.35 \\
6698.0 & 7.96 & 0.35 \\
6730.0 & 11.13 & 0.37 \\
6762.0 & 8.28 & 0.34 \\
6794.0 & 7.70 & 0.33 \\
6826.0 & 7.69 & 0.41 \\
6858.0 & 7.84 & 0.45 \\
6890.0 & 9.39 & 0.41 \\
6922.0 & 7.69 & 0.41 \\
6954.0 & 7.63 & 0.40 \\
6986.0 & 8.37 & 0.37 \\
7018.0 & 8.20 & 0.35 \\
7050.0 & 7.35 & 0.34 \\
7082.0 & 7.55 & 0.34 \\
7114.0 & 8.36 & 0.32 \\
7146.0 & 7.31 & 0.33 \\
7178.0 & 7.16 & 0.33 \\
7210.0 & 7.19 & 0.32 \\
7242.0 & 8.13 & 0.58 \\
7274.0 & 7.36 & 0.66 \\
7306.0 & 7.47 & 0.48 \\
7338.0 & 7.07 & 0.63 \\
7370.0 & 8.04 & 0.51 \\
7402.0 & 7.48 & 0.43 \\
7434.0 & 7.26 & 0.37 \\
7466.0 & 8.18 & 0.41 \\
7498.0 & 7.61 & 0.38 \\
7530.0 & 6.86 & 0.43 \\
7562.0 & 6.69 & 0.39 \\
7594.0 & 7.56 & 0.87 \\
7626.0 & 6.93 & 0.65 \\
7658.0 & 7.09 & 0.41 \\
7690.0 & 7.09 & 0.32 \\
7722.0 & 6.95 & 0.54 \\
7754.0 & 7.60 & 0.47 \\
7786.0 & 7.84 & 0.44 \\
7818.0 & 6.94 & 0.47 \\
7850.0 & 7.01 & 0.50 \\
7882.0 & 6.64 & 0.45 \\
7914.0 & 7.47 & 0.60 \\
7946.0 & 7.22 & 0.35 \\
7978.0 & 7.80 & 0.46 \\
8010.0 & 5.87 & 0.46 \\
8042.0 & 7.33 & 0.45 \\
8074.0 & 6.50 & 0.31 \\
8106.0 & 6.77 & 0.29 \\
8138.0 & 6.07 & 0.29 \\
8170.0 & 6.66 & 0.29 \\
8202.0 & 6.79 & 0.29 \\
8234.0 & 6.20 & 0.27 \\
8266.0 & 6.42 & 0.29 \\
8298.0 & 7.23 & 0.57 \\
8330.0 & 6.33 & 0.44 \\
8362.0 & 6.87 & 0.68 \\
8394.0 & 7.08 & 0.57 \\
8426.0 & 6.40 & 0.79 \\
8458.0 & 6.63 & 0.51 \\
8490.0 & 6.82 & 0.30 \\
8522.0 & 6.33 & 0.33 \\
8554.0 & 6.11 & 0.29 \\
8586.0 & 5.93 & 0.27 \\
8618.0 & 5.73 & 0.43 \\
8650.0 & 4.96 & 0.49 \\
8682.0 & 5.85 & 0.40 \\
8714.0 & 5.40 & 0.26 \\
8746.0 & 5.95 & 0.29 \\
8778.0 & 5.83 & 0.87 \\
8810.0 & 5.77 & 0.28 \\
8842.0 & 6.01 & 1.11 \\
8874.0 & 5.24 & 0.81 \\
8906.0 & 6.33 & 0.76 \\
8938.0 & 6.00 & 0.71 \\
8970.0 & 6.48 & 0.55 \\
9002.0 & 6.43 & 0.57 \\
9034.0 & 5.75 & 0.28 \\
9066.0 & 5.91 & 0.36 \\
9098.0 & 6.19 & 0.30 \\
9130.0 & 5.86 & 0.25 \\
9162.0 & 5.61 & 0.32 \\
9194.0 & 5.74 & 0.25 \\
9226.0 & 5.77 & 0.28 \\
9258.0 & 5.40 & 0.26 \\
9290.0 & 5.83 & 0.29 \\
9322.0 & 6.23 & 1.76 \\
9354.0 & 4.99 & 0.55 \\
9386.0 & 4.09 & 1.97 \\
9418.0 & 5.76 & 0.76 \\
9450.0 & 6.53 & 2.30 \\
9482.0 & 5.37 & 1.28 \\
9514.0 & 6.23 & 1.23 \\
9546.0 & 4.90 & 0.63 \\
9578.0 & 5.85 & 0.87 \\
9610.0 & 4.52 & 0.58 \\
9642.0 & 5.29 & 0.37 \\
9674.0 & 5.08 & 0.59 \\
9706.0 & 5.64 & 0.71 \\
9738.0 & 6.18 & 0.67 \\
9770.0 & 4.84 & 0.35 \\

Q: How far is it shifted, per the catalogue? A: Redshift 0.02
